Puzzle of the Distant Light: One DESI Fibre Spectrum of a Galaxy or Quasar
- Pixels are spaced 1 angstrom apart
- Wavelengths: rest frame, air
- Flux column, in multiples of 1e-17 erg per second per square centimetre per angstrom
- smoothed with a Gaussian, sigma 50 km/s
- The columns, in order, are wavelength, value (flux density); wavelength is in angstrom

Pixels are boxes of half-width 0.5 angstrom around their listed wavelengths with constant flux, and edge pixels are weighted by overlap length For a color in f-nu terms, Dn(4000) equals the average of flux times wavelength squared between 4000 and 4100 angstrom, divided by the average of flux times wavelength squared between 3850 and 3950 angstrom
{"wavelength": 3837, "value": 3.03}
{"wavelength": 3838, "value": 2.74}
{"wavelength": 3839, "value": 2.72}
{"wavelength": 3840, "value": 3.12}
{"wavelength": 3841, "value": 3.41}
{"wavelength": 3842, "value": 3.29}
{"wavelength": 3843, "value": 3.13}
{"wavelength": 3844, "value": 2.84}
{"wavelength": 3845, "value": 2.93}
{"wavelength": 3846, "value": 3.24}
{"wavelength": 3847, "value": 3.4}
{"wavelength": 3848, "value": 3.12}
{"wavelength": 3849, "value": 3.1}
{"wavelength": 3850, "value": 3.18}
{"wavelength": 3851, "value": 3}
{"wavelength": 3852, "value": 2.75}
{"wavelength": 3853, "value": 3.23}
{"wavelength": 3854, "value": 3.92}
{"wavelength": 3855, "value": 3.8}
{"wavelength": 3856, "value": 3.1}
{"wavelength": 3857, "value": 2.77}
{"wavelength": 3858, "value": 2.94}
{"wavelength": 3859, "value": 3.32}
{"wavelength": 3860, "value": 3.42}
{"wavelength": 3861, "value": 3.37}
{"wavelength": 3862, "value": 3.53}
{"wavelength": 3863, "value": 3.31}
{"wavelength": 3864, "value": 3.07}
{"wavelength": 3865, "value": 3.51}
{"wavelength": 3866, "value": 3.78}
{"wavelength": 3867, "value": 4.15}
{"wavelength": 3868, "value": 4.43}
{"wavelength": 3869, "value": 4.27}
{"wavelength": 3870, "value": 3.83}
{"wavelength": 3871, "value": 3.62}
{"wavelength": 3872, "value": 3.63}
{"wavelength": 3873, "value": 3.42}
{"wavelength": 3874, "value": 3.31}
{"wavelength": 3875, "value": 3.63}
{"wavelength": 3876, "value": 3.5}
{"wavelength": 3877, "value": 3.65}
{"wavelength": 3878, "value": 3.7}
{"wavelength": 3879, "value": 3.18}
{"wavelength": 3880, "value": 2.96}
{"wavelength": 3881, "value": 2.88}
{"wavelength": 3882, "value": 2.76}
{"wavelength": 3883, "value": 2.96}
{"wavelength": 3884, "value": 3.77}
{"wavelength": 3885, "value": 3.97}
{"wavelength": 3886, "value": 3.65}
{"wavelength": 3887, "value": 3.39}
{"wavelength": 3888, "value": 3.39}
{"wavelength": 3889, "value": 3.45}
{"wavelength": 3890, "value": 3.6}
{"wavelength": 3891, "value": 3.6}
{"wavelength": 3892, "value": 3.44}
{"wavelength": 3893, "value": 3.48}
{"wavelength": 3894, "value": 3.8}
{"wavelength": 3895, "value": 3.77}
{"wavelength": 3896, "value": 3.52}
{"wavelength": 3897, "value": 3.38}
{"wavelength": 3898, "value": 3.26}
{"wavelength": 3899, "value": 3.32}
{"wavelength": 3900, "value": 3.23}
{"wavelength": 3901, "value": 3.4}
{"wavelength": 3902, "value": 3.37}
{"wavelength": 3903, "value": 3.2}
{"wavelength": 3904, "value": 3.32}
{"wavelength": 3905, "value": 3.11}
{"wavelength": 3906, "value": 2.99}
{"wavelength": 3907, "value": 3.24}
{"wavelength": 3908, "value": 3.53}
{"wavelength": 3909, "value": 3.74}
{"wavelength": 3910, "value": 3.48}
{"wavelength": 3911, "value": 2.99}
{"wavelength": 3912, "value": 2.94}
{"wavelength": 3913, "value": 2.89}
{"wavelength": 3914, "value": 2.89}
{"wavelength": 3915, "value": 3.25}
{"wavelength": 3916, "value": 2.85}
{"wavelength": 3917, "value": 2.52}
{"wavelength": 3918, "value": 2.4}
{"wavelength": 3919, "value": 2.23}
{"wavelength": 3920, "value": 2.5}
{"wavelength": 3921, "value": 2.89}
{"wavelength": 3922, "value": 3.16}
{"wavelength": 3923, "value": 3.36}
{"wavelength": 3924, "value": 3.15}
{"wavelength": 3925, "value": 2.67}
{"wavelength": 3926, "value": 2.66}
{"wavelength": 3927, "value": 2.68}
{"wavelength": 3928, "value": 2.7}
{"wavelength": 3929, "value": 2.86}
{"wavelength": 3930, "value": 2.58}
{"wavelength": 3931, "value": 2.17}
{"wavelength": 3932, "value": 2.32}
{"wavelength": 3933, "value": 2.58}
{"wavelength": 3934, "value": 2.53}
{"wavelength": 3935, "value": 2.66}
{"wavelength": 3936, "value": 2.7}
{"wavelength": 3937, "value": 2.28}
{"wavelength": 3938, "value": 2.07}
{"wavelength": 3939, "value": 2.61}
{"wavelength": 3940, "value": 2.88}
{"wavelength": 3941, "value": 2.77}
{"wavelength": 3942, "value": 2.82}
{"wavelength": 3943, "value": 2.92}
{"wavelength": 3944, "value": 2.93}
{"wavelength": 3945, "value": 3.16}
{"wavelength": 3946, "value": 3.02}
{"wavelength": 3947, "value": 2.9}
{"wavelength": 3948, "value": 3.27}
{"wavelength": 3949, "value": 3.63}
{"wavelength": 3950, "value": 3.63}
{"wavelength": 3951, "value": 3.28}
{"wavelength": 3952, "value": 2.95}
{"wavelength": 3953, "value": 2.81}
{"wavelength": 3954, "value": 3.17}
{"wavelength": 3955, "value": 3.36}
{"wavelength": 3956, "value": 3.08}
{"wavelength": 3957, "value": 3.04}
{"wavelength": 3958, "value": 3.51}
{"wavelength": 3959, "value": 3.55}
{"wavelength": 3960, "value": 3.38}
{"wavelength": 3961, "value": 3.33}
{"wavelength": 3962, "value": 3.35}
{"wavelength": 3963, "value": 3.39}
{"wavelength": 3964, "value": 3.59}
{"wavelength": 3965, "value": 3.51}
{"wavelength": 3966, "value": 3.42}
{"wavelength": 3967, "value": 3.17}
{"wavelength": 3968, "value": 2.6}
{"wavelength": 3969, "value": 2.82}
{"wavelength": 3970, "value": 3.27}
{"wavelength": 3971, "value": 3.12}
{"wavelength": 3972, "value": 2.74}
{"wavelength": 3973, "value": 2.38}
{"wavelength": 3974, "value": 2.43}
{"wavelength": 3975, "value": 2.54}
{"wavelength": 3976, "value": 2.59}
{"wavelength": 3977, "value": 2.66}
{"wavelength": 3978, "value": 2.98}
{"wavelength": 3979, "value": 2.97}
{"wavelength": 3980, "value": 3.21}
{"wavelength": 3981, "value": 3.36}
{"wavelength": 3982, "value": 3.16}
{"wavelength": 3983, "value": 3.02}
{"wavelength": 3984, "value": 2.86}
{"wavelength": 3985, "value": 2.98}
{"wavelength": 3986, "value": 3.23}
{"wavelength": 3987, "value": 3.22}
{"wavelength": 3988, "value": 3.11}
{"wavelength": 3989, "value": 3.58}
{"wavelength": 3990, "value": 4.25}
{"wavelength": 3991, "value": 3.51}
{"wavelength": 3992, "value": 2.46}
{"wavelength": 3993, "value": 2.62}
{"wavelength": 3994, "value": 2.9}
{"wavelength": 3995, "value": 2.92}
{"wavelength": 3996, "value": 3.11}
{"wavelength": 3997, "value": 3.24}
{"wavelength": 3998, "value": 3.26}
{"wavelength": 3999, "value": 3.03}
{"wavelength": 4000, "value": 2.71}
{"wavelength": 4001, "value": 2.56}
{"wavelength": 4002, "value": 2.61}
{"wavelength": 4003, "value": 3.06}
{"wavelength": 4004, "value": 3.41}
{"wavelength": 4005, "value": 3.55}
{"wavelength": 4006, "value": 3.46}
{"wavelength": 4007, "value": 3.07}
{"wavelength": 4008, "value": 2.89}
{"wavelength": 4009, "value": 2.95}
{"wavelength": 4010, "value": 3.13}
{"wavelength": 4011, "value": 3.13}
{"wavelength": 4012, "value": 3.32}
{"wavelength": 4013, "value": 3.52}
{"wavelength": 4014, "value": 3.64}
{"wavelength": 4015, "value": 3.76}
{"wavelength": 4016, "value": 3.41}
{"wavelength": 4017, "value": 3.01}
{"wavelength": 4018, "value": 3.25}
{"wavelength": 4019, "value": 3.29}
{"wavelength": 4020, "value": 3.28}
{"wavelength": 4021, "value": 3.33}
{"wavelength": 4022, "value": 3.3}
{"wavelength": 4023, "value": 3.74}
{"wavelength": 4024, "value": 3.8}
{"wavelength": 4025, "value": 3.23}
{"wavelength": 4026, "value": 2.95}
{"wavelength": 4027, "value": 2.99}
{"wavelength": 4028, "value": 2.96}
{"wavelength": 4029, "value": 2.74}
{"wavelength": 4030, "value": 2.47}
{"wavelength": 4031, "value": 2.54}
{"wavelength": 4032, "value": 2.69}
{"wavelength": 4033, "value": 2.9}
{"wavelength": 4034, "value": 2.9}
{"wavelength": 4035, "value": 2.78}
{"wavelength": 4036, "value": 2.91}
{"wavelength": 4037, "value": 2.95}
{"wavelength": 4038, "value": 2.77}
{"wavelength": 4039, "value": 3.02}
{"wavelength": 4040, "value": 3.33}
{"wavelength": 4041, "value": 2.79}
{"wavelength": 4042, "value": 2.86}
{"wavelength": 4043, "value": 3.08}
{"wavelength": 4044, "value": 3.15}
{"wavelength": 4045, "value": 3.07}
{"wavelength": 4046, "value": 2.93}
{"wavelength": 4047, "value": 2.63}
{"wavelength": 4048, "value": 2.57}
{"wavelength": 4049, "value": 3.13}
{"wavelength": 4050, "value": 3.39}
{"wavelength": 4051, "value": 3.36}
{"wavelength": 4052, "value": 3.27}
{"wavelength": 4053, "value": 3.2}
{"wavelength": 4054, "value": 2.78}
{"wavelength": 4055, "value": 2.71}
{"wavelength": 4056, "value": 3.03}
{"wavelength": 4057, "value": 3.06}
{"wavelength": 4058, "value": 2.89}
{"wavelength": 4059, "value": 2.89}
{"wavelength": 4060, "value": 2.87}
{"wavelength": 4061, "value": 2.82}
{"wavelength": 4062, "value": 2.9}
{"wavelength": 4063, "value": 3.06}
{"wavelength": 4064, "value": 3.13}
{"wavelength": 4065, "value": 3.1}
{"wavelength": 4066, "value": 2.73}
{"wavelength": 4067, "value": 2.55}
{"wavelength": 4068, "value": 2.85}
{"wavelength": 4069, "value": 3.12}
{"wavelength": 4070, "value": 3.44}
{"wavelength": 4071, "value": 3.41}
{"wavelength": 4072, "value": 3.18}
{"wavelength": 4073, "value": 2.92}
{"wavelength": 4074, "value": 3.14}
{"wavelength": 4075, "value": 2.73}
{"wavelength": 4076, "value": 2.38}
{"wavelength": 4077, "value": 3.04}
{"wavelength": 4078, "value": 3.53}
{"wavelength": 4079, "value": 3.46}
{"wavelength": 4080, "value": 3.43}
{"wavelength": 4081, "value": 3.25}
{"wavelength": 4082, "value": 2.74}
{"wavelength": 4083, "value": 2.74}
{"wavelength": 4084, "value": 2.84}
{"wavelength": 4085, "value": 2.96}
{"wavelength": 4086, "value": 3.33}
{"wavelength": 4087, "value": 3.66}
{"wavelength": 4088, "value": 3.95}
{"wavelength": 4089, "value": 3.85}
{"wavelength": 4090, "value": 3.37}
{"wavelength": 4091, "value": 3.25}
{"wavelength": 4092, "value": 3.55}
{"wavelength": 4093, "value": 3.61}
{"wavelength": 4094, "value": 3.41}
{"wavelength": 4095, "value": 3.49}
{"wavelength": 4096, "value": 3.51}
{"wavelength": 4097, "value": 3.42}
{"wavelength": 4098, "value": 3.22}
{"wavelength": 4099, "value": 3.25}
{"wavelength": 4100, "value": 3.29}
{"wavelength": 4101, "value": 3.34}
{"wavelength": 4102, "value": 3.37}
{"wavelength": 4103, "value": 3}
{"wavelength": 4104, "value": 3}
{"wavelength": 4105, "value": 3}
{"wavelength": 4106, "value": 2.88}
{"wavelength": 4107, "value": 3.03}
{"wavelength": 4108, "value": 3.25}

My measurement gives 1.1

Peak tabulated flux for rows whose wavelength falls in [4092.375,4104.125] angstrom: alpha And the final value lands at 3.61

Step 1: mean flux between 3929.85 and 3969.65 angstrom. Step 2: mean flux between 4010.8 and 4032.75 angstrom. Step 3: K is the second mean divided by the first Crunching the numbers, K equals 1.1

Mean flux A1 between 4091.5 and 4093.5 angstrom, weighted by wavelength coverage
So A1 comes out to 3.58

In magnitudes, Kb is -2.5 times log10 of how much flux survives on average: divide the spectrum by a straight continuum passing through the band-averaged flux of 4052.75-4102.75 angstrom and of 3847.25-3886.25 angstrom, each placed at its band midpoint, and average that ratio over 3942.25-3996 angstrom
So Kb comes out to 0.06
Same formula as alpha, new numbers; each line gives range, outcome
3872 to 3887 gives 3.97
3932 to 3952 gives 3.63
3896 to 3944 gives 3.74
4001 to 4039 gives 3.8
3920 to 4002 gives 4.25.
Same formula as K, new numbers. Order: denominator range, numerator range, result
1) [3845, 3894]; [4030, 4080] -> 0.87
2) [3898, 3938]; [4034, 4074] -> 1.03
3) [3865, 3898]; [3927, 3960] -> 0.82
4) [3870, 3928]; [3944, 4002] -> 0.96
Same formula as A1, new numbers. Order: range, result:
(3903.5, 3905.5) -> 3.21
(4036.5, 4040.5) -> 3.02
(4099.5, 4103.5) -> 3.25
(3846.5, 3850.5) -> 3.2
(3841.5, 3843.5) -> 3.21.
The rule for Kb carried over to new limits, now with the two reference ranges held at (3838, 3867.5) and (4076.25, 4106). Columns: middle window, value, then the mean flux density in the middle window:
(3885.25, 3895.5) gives -0.099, 3.57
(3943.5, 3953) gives 0.030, 3.18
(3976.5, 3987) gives 0.075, 3.05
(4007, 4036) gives 0.049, 3.13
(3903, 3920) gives 0.085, 3.01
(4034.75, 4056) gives 0.102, 2.99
